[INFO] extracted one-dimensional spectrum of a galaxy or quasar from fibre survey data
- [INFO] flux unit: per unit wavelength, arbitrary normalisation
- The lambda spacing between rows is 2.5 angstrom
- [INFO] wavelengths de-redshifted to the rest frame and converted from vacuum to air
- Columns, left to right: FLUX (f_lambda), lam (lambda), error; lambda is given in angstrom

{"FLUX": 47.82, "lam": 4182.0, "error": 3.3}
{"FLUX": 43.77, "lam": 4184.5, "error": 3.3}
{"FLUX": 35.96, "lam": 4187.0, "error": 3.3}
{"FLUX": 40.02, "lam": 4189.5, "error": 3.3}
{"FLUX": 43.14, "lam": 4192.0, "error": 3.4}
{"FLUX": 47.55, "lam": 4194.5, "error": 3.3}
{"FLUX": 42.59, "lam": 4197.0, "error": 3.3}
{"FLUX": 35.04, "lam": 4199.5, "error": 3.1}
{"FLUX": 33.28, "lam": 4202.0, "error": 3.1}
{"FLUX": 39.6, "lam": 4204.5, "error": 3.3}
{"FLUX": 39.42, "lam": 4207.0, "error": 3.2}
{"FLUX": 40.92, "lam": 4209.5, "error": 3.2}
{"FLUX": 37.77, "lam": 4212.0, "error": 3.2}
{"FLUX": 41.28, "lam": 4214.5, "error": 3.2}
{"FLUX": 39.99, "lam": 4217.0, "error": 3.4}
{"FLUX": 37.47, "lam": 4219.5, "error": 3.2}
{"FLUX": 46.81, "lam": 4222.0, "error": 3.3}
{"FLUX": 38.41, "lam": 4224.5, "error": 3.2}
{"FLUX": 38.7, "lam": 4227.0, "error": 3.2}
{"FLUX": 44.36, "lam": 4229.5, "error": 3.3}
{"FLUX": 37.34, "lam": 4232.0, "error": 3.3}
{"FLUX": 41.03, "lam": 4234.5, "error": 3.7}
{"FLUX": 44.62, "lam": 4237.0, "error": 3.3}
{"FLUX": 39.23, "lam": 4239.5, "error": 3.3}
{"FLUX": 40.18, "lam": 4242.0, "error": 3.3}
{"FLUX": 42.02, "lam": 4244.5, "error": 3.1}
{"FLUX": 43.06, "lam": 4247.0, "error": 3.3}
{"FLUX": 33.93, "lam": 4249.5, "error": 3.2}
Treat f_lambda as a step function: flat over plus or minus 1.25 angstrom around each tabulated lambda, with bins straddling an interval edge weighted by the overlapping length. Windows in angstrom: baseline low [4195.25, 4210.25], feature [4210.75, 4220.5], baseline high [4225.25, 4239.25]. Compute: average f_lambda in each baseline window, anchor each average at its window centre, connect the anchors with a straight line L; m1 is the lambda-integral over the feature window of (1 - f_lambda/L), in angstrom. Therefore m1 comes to 0.13 angstrom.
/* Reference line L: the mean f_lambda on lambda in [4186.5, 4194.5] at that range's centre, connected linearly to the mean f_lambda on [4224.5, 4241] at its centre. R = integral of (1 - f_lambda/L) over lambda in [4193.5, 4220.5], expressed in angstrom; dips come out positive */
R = 1.0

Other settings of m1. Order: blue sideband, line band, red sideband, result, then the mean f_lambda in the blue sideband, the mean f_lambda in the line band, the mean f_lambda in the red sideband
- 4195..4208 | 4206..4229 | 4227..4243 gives -0.3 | 38.5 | 40.2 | 41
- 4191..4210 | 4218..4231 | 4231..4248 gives -0.1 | 40.1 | 41.1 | 41.1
